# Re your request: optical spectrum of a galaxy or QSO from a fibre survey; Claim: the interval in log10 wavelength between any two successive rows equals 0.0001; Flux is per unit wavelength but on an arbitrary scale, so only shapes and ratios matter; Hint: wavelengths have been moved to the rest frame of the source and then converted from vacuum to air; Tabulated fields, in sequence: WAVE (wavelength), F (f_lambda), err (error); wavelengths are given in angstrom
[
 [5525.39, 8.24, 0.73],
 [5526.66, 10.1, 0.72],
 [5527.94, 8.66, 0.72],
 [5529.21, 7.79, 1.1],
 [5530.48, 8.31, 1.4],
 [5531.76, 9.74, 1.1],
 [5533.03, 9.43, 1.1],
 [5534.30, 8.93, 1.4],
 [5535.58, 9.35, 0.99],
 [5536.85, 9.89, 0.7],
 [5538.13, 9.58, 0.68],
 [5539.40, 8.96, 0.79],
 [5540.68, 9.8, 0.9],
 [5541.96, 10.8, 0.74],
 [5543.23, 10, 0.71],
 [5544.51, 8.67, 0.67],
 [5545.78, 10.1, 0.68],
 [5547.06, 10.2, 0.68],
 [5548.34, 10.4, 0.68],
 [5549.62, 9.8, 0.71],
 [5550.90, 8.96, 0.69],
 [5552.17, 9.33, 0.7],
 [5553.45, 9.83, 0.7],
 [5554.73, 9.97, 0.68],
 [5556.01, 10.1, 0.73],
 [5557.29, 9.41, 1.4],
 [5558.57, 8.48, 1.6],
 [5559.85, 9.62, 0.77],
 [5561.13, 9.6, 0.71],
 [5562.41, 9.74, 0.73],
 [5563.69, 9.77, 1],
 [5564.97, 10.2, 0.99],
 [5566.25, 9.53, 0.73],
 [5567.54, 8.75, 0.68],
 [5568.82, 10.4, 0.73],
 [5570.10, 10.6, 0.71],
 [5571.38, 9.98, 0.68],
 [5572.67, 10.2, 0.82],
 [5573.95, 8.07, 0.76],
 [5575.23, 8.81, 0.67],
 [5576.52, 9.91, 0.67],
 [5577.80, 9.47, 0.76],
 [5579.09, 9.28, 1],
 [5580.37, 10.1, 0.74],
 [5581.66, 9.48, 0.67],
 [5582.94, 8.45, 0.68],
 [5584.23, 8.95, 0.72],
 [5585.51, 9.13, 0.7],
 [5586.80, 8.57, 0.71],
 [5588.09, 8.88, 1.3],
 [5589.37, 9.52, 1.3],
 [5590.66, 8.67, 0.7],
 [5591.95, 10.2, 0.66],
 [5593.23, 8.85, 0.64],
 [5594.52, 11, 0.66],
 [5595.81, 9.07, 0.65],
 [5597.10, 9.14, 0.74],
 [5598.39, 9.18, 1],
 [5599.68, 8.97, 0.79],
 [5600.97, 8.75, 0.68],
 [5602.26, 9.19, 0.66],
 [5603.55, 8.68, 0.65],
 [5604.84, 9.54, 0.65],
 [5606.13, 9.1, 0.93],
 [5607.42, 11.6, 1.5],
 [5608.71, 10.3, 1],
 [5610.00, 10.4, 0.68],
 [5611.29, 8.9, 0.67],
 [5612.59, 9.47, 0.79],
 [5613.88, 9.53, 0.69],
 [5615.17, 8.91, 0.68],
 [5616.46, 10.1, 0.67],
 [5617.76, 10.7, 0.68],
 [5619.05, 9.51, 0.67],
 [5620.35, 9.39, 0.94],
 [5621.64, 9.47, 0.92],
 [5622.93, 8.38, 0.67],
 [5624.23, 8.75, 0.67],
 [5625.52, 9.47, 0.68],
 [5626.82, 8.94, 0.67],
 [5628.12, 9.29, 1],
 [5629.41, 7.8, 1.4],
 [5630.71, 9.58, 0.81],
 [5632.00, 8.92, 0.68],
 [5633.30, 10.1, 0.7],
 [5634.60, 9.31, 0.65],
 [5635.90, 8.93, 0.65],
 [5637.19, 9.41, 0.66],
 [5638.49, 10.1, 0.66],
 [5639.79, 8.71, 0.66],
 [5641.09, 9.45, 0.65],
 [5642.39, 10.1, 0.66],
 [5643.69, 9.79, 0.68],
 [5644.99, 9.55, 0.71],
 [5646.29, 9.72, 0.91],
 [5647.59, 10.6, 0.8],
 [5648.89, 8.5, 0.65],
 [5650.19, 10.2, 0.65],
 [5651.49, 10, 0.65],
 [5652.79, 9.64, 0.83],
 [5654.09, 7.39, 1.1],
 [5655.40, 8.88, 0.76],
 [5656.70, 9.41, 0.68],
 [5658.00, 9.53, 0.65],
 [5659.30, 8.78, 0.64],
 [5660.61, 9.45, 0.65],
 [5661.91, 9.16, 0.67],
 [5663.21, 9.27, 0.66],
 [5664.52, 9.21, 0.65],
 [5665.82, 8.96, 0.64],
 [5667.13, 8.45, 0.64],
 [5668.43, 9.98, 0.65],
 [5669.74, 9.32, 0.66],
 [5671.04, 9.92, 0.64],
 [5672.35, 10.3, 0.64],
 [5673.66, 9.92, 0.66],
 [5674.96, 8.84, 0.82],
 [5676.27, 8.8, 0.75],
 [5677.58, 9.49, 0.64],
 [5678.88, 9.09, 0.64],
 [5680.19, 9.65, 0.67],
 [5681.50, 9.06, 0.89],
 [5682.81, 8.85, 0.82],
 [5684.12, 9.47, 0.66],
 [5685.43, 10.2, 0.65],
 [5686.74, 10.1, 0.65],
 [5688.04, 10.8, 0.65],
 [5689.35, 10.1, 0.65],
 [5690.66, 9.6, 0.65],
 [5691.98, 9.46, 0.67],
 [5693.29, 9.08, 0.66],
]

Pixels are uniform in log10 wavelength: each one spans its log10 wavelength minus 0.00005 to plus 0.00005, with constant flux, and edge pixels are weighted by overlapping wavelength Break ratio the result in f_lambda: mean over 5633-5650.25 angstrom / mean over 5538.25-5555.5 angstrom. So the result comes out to 0.98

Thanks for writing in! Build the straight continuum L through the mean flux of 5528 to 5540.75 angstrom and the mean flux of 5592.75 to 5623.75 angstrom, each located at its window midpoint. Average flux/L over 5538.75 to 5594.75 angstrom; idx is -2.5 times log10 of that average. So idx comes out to -0.03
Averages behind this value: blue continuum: 9.13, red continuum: 9.5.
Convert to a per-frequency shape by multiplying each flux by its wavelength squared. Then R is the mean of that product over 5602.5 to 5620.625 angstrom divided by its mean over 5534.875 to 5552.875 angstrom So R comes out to 1.03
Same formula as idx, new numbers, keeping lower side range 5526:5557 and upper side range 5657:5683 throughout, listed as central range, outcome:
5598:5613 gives -0.01 mag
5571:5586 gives 0.02 mag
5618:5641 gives 0.02 mag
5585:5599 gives 0.02 mag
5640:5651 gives -0.04 mag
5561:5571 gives -0.04 mag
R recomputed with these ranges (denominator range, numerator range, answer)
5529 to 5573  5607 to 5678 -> 1.01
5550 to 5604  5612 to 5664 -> 1.02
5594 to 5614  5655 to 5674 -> 1.00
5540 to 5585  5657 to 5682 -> 1.01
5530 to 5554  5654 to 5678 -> 1.01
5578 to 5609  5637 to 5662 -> 1.03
